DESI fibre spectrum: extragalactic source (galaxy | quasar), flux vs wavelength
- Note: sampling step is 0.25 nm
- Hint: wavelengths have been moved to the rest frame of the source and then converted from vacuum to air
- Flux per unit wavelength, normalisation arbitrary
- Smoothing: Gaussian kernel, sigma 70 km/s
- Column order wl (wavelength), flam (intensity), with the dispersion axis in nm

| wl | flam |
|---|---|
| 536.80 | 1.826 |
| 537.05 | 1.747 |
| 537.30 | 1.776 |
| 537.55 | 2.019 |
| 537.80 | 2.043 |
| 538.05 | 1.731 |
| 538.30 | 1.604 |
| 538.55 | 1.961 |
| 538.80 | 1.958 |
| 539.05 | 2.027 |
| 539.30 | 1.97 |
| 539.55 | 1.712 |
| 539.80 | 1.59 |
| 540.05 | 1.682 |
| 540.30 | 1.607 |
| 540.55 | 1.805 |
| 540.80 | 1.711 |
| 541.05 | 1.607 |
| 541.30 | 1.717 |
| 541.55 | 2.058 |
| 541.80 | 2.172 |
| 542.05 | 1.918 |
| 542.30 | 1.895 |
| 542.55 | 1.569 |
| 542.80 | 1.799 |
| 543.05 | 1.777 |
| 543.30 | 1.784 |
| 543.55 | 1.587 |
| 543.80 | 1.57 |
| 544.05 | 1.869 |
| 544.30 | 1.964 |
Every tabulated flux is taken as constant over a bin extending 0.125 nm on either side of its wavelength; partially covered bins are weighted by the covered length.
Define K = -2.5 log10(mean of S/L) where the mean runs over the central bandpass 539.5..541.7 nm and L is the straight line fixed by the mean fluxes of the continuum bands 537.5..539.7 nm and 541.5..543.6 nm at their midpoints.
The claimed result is 0.08 mag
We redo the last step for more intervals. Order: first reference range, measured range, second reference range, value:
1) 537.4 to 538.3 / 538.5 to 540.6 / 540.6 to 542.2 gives 0.04 mag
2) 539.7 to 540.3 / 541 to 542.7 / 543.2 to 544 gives -0.13 mag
